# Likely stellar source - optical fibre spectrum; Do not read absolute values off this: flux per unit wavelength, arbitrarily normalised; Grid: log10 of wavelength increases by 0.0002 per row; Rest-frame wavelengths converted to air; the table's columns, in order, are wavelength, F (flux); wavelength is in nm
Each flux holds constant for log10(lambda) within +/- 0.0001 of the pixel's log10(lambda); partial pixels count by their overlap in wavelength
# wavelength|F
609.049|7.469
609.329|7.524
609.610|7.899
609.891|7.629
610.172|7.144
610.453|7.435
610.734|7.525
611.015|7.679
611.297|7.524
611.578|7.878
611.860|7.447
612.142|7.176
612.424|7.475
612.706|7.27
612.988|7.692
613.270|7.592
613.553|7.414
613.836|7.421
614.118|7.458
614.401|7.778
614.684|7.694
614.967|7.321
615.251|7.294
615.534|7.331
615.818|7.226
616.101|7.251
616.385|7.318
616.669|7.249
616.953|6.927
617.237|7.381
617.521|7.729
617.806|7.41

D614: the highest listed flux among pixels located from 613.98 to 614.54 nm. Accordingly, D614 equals 7.778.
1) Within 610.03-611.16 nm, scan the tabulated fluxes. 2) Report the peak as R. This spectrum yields 7.679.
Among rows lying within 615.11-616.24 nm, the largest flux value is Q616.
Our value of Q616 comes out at 7.331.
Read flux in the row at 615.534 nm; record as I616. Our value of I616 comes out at 7.331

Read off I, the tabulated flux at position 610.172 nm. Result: 7.144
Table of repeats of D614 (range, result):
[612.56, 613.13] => 7.692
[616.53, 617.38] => 7.381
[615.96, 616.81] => 7.318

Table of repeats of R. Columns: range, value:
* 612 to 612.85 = 7.475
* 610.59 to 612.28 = 7.878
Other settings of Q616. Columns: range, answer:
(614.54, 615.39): 7.694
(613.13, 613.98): 7.592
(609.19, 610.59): 7.899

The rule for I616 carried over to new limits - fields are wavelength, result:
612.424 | 7.475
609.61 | 7.899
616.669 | 7.249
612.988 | 7.692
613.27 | 7.592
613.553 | 7.414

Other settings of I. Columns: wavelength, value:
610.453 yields 7.435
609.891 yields 7.629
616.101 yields 7.251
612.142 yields 7.176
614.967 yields 7.321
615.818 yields 7.226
